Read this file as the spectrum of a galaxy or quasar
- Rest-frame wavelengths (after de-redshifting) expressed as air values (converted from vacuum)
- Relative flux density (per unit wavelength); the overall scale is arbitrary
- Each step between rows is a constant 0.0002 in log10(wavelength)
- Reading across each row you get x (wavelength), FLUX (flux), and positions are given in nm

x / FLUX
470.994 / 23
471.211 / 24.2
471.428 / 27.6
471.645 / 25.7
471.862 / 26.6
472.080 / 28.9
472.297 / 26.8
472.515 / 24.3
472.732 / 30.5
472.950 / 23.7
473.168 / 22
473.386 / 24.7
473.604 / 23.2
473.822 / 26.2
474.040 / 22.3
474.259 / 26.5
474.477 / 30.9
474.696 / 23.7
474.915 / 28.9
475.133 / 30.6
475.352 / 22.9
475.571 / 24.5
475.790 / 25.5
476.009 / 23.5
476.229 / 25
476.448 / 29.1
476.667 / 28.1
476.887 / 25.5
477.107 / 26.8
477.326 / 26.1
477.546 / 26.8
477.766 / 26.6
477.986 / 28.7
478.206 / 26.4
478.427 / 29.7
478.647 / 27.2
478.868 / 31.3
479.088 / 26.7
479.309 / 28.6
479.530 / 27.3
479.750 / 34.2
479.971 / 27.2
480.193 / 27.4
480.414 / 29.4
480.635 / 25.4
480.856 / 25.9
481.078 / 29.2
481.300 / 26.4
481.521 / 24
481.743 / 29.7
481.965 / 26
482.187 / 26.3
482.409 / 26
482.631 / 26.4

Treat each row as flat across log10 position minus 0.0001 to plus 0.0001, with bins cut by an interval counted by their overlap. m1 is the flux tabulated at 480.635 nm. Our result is 25.4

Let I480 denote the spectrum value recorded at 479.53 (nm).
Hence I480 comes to 27.3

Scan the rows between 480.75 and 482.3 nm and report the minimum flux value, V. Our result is 24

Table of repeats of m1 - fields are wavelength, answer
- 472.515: 24.3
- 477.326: 26.1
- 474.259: 26.5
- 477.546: 26.8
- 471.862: 26.6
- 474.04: 22.3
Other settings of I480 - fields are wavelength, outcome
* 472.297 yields 26.8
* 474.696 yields 23.7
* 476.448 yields 29.1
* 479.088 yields 26.7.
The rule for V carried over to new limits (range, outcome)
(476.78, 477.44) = 25.5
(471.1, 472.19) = 24.2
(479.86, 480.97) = 25.4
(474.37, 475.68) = 22.9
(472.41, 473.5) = 22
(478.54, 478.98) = 27.2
